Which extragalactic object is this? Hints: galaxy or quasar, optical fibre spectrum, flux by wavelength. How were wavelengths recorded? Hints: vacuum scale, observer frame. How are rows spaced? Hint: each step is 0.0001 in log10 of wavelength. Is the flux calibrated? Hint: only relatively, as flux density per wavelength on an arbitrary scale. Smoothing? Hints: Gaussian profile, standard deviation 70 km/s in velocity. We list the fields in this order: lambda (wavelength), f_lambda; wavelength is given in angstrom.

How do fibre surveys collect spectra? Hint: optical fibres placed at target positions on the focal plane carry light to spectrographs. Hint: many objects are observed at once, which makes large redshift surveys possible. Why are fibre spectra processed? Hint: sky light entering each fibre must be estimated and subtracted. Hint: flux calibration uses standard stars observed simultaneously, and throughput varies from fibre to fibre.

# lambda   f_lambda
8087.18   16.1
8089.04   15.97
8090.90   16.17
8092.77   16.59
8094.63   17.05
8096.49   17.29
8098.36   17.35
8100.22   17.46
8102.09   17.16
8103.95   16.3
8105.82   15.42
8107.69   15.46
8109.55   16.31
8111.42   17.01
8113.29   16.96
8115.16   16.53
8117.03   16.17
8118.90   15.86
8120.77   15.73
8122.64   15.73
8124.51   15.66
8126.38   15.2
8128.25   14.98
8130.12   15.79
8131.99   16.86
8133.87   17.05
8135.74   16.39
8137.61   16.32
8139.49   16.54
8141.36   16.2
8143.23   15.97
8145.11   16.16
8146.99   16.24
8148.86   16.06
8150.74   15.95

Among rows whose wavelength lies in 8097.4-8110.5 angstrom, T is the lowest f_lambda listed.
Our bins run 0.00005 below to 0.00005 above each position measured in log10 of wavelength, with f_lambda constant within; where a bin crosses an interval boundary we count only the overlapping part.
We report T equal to 15.42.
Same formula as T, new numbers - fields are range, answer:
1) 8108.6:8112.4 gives 16.31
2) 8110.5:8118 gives 16.17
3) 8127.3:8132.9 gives 14.98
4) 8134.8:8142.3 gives 16.2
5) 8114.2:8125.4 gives 15.66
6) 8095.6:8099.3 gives 17.29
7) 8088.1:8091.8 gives 15.97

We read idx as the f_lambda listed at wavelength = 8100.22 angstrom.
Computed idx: 17.46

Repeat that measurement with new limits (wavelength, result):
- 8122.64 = 15.73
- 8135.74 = 16.39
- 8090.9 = 16.17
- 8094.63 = 17.05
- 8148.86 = 16.06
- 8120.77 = 15.73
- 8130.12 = 15.79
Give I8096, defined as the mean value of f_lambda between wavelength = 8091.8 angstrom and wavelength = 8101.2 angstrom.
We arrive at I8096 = 17.1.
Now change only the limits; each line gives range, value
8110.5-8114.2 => 17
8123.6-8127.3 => 15.4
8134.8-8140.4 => 16.4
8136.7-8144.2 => 16.3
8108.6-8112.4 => 16.7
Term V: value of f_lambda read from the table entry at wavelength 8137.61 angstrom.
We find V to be 16.32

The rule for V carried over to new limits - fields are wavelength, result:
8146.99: 16.24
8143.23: 15.97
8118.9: 15.86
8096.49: 17.29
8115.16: 16.53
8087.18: 16.1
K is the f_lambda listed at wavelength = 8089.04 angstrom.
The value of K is 15.97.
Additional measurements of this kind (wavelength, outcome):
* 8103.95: 16.3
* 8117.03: 16.17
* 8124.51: 15.66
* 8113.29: 16.96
